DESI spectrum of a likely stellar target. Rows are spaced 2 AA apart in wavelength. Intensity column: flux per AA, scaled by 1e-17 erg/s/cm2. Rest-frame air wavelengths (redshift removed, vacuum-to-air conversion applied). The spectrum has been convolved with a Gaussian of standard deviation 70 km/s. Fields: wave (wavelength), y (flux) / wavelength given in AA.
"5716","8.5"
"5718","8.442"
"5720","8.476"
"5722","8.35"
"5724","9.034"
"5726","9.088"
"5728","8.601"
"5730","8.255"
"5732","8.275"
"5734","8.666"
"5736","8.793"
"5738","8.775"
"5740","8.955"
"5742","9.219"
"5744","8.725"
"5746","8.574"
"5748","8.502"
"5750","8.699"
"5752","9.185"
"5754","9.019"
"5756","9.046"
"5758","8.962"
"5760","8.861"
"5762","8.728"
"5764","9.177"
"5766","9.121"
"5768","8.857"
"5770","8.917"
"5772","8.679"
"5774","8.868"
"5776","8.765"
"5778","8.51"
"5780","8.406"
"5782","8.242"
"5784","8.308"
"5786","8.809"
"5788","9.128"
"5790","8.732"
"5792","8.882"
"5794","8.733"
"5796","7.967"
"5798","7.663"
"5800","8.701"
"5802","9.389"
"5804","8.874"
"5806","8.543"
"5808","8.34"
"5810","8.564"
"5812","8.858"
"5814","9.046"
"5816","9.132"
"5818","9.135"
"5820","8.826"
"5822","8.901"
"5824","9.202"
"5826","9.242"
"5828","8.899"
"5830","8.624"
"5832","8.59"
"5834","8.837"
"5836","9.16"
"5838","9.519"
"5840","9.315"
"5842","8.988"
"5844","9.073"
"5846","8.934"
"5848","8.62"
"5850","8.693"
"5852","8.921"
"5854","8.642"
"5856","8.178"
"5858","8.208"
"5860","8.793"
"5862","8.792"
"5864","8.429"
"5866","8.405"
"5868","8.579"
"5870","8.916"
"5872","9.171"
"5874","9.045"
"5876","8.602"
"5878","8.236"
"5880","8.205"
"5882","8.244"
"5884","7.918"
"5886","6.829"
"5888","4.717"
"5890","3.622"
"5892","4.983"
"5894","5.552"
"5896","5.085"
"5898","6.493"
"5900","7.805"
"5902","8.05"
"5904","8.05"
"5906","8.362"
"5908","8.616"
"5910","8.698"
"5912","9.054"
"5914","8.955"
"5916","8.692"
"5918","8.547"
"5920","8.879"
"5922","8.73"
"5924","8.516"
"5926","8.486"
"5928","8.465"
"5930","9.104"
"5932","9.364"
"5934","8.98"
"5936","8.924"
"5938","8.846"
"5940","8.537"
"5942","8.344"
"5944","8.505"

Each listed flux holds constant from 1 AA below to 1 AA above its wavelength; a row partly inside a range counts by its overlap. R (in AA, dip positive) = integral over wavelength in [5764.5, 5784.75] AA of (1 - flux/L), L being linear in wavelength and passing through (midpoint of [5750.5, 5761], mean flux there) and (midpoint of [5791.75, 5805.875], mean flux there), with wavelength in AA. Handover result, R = 0.3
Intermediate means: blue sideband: 9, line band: 8.68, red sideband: 8.58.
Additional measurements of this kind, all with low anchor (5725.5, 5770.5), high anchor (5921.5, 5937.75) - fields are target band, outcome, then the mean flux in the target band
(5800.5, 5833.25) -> -0.2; 8.88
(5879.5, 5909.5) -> 6.7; 6.84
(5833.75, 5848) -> -0.4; 9.1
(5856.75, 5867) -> 0.4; 8.52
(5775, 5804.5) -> 0.7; 8.6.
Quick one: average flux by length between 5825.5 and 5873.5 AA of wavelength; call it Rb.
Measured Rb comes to 8.81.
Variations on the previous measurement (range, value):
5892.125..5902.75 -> 6.43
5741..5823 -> 8.77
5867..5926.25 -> 7.78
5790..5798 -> 8.44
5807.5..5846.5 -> 8.97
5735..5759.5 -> 8.87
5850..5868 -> 8.56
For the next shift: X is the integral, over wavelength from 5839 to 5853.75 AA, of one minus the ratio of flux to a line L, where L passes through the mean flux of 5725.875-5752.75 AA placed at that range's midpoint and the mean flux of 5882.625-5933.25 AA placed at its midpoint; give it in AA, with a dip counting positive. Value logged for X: -1.6 AA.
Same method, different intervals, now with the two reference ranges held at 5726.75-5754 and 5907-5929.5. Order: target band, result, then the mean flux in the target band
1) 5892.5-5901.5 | 2.5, 6.27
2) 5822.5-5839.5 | -0.6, 9.01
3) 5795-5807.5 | 0.3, 8.52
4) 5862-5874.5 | -0.1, 8.75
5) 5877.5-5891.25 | 3.1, 6.74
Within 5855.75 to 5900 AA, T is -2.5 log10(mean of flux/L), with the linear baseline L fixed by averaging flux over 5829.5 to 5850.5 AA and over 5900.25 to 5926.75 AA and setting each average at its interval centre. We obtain 0.17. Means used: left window 8.95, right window 8.57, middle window 7.5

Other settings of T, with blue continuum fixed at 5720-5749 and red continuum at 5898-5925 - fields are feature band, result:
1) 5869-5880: -0.03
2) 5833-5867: -0.03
